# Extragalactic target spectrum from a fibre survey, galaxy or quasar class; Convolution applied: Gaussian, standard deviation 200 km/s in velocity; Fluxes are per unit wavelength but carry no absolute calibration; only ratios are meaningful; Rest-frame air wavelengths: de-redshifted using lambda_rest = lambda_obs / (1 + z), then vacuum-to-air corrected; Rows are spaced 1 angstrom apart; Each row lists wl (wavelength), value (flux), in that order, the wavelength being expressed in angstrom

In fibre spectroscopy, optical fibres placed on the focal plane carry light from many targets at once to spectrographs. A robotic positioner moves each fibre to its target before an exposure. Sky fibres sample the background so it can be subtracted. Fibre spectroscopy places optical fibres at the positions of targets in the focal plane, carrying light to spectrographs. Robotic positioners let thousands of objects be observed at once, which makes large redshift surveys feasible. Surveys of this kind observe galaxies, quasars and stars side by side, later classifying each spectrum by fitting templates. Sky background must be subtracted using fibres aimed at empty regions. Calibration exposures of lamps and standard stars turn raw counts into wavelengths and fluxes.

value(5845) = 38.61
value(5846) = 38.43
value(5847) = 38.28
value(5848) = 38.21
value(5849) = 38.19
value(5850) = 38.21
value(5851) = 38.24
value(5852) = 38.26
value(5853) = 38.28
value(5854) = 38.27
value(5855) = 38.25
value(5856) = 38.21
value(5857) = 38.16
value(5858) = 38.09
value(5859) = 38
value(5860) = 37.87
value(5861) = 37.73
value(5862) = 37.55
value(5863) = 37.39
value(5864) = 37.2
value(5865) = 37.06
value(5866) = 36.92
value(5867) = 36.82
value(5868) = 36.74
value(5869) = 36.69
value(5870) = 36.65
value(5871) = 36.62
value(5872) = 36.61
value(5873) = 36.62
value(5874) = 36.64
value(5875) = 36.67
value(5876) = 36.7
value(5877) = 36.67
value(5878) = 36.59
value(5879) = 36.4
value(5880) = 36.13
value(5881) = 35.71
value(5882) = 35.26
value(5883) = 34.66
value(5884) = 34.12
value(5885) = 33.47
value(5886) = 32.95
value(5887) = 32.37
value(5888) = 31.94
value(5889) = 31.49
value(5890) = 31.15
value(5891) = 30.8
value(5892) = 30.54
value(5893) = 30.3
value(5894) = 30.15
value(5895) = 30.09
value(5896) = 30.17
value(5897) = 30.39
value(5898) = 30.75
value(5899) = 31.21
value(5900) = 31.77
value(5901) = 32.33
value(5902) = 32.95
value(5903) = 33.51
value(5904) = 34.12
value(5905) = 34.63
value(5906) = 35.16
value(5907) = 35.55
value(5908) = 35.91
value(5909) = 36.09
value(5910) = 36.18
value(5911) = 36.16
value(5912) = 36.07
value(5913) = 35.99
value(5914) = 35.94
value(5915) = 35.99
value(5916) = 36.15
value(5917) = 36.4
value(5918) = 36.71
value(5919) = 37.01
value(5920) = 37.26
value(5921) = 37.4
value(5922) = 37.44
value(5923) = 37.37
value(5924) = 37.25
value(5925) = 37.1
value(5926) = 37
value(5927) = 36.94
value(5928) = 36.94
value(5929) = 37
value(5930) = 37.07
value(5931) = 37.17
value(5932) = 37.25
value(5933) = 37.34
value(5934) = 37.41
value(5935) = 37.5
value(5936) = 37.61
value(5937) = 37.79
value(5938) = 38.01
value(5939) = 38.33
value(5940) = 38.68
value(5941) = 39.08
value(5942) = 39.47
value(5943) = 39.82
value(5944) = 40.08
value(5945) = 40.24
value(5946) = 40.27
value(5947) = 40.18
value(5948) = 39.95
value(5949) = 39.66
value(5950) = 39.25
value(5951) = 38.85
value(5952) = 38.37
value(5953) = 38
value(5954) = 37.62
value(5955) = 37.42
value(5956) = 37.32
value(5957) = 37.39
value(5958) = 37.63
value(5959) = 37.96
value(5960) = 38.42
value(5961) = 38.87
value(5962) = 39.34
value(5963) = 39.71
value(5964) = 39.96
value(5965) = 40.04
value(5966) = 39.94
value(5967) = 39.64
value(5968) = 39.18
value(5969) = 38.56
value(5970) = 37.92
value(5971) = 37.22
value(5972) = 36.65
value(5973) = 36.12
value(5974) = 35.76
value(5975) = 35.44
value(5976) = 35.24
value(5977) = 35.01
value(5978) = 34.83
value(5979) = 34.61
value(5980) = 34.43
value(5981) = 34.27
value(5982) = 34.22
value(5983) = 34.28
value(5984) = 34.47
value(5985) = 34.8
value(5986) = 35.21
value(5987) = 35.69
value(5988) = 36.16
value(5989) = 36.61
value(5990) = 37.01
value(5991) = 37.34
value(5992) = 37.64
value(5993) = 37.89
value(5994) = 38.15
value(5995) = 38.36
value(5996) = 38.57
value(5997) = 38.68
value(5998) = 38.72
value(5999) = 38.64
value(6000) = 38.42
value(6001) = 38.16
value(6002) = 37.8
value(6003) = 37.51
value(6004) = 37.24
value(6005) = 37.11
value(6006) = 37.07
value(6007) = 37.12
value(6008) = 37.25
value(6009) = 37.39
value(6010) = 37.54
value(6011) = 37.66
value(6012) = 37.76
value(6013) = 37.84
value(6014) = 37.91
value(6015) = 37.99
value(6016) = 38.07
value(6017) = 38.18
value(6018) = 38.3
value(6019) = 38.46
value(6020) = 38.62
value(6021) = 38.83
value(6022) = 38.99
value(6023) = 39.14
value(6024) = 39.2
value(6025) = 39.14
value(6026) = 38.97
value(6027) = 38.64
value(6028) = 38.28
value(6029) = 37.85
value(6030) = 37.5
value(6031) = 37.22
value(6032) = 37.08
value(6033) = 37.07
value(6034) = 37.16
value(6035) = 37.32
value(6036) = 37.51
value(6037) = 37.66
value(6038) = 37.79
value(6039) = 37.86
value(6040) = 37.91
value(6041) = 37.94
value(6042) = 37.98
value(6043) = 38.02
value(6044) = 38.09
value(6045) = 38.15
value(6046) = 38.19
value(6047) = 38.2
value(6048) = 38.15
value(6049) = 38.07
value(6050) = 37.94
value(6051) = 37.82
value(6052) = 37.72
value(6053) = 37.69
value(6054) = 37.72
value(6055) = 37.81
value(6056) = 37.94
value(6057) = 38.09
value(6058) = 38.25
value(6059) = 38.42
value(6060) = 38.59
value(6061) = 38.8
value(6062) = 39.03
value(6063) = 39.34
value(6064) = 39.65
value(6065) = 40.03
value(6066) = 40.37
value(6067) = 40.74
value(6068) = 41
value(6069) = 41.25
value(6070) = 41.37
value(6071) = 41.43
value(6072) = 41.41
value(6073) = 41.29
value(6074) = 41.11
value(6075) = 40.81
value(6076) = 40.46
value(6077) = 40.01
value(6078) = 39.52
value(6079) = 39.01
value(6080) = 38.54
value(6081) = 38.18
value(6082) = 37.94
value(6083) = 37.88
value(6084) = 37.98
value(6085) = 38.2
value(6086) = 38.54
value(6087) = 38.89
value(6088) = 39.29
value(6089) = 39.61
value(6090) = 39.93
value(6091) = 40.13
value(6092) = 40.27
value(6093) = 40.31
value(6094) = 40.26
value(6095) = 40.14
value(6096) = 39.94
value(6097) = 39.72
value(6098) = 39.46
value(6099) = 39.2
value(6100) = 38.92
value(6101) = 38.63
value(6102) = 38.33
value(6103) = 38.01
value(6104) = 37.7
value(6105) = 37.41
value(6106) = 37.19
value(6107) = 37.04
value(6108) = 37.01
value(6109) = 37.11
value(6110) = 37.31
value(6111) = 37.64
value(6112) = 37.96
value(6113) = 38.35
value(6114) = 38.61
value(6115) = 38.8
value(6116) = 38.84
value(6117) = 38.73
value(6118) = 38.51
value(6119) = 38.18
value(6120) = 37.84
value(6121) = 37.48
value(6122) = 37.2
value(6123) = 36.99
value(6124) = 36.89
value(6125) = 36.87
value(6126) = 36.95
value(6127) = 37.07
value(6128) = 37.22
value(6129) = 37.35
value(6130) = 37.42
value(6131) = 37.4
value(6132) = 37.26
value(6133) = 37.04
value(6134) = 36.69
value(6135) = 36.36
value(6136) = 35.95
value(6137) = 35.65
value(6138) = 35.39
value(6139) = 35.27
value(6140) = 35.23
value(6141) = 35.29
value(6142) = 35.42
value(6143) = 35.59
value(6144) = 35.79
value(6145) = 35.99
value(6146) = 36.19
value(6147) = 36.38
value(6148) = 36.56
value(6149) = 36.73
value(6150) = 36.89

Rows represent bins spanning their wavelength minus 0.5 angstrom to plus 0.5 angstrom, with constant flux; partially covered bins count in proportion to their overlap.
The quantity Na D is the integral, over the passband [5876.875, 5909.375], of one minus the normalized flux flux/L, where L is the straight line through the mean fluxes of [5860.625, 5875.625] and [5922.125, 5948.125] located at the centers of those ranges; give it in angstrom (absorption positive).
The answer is 3.7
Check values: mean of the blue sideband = 36.9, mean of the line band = 33.1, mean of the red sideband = 38.2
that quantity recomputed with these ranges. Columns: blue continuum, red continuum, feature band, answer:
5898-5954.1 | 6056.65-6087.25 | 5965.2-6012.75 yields 1.41 angstrom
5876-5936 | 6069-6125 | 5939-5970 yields -2.71 angstrom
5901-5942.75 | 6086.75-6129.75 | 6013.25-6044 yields -0.37 angstrom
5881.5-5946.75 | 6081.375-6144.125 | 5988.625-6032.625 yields -1.70 angstrom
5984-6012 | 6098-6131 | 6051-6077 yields -1.37 angstrom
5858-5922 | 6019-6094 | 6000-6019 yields 0.02 angstrom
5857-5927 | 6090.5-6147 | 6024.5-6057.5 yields -1.02 angstrom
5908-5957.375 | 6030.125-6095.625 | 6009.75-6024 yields 0.07 angstrom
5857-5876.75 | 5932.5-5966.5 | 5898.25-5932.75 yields 2.04 angstrom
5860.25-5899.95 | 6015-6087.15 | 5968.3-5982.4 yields 0.39 angstrom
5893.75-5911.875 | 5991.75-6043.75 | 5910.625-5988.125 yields -4.96 angstrom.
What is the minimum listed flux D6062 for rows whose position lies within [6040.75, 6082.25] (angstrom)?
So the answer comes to 37.69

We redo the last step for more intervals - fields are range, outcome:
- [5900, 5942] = 31.77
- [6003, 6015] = 37.07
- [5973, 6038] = 34.22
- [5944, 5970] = 37.32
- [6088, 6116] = 37.01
